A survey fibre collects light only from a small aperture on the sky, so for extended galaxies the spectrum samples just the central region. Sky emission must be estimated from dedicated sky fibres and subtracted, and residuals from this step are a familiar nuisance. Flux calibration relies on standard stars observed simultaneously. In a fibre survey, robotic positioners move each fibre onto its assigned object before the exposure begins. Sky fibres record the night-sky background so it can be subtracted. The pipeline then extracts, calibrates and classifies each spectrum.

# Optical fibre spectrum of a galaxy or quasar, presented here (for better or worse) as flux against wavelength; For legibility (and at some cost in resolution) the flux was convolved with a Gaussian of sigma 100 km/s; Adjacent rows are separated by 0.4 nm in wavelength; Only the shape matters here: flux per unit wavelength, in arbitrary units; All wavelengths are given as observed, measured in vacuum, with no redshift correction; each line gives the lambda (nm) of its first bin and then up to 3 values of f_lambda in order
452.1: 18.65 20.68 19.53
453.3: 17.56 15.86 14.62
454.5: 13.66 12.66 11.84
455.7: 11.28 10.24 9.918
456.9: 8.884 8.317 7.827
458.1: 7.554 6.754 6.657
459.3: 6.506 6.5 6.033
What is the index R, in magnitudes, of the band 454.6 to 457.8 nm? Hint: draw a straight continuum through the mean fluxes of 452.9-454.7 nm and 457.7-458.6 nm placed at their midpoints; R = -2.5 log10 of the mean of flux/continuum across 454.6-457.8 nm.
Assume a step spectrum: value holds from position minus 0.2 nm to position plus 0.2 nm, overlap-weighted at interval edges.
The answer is 0.09 mag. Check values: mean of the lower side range 15.9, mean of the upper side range 7.35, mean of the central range 10.3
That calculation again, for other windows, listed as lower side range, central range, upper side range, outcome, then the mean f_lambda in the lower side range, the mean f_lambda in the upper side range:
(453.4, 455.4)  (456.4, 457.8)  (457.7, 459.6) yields 0.10 mag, 14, 6.95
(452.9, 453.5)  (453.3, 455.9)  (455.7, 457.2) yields 0.07 mag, 18.2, 9.8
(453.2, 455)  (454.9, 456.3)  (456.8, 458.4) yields 0.06 mag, 14.8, 8.01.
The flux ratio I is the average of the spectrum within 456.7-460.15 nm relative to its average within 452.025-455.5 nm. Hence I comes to 0.5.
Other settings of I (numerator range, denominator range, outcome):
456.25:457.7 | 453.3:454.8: 0.60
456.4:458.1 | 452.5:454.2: 0.49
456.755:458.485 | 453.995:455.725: 0.62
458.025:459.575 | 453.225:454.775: 0.45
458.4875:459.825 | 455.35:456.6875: 0.62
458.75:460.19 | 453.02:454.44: 0.40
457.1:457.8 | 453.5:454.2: 0.53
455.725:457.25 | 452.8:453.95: 0.56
